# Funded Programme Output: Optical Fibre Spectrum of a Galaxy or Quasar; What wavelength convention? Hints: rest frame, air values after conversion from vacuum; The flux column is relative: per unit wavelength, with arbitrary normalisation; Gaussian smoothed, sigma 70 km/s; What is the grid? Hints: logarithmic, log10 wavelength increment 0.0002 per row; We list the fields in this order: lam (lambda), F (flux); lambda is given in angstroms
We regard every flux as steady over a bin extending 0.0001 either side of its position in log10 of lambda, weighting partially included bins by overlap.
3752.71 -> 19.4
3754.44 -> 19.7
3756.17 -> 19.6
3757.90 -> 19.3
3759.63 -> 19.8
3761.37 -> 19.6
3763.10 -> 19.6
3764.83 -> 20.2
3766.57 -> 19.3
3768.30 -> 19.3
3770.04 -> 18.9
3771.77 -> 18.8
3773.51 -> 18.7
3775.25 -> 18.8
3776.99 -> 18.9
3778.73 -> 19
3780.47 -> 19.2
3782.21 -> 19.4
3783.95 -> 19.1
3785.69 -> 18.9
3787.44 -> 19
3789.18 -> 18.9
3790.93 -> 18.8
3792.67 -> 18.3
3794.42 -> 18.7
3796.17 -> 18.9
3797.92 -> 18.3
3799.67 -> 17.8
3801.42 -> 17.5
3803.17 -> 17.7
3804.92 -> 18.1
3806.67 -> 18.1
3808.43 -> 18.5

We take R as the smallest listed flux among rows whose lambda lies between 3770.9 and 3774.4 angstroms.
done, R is 18.7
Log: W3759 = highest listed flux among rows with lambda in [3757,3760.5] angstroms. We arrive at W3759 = 19.8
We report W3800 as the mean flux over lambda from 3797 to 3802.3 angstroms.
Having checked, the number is 17.9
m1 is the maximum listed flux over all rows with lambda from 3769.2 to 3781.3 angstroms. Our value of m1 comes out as 19.2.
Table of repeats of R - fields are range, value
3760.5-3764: 19.6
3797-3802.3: 17.5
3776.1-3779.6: 18.9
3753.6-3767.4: 19.3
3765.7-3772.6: 18.8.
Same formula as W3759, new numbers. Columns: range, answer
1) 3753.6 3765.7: 20.2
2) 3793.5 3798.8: 18.9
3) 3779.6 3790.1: 19.4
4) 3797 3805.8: 18.3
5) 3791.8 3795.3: 18.7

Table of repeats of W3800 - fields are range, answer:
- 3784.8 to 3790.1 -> 18.9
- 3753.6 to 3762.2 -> 19.6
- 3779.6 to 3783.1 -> 19.3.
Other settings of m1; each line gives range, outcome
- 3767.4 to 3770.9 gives 19.3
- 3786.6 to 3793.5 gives 19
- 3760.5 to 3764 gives 19.6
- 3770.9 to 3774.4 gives 18.8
